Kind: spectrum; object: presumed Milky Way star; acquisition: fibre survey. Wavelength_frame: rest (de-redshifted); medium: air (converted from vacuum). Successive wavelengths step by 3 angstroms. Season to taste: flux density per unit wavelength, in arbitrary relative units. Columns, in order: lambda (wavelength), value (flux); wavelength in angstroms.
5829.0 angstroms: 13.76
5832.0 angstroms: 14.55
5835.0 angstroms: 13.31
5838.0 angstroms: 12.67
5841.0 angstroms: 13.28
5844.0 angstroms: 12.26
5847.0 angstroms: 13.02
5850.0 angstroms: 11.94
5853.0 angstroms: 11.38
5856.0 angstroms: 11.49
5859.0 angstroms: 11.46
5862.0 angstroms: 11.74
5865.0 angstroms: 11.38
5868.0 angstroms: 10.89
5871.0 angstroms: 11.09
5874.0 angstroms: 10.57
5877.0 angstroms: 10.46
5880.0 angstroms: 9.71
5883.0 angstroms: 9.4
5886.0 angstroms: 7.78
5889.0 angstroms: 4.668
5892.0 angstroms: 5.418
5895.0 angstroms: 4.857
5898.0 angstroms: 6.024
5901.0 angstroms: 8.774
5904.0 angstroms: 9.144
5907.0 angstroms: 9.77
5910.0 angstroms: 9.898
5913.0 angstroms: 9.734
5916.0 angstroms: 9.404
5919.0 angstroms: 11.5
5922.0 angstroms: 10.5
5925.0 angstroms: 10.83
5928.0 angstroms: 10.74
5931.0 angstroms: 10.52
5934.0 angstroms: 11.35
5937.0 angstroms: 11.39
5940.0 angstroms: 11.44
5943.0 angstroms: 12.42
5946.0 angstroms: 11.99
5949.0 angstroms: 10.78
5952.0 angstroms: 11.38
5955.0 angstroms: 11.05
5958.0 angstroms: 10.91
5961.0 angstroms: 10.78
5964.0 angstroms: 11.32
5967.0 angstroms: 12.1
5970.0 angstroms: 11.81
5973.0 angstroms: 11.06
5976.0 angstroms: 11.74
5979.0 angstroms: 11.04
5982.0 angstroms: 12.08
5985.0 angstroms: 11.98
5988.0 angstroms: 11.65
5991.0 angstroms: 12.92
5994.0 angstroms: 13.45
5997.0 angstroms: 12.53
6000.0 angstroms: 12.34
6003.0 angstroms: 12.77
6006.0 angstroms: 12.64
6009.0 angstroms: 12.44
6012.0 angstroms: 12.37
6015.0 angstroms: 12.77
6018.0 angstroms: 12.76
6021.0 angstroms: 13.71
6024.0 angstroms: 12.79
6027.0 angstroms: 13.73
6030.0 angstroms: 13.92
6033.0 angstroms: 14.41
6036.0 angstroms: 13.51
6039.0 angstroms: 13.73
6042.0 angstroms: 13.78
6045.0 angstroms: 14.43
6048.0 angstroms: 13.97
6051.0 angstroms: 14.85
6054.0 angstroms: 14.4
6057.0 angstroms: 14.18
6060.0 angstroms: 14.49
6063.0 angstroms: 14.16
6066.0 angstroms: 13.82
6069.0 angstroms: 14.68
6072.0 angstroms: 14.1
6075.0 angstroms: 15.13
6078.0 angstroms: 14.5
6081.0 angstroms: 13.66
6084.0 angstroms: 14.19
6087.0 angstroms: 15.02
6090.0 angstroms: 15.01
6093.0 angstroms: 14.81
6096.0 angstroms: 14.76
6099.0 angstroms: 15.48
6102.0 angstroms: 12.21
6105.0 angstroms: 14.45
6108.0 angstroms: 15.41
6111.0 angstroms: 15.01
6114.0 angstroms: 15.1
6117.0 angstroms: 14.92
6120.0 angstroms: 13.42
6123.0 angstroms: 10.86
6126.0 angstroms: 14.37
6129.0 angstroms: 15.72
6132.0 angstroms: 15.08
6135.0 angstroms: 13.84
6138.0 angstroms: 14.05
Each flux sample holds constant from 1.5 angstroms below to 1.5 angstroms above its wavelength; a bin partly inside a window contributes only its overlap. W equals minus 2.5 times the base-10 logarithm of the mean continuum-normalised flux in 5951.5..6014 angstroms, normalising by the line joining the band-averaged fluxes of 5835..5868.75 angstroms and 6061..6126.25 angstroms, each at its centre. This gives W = 0.12 mag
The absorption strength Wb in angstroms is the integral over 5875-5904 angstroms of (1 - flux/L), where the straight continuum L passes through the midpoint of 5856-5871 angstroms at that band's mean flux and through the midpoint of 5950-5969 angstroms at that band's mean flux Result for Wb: 9.6 angstroms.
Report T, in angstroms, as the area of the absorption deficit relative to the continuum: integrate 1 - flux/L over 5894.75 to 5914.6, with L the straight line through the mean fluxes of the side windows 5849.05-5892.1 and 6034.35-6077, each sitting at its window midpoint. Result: 4.25 angstroms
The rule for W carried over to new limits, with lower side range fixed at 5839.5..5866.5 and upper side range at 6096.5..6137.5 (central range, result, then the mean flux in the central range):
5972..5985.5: 0.13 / 11.6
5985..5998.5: 0.05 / 12.6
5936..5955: 0.11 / 11.5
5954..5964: 0.18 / 11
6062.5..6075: -0.03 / 14.3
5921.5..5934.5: 0.18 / 10.8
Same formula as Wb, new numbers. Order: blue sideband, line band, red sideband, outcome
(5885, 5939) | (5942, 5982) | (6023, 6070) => -2.0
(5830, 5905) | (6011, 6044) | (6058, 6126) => -0.6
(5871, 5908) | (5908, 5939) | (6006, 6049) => -3.7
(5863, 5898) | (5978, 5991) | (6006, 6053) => 0.2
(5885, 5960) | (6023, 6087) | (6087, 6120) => -3.9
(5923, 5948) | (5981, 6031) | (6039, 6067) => 1.2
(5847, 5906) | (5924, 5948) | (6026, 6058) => -0.4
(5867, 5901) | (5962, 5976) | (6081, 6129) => -1.3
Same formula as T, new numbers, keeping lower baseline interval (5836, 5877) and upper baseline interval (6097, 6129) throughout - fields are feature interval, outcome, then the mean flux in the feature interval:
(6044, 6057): -0.7 angstroms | 14.4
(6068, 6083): -0.6 angstroms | 14.4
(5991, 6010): 0.6 angstroms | 12.7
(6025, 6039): -0.4 angstroms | 13.8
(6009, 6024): 0.5 angstroms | 12.8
